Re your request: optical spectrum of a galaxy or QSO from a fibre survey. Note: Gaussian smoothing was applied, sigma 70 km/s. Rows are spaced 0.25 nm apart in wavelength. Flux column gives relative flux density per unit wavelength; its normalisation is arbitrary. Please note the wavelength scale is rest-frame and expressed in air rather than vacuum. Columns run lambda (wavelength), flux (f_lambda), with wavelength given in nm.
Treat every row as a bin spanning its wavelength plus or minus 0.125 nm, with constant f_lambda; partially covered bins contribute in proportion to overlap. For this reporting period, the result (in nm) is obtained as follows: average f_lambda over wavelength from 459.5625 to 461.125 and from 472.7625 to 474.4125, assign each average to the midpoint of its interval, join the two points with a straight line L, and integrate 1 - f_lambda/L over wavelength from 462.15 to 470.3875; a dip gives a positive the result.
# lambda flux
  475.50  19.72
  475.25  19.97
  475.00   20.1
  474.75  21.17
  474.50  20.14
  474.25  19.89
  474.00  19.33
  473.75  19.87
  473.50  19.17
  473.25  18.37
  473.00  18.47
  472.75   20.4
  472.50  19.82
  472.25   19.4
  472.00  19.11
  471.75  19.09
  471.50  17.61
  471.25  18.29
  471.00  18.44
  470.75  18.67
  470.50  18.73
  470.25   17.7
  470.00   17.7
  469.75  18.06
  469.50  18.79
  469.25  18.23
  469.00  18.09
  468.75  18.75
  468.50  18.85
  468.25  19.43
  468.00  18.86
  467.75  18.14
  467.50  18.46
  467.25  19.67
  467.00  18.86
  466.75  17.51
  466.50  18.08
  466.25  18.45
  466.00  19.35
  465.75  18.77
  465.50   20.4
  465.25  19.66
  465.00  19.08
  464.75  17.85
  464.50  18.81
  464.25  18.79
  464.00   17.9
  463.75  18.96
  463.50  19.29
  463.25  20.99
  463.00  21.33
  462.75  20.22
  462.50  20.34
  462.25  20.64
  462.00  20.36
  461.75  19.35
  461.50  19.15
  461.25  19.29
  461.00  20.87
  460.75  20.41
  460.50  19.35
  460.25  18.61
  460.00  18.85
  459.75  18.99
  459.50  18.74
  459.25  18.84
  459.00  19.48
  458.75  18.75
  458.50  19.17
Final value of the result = 0.18 nm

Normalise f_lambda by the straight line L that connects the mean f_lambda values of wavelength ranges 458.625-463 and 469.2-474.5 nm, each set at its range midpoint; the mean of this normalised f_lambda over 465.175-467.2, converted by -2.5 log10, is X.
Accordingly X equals 0.02 mag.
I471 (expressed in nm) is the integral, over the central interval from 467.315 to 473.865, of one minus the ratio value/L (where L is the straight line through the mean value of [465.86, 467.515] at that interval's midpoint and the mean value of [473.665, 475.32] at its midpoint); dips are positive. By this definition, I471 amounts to 0.215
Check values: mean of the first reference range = 18.6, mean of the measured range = 18.7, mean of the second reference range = 20.1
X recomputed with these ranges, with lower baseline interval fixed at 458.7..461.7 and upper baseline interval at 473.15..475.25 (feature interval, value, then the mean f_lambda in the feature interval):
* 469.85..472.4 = 0.07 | 18.5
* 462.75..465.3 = 0.01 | 19.3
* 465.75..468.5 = 0.05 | 18.7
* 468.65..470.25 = 0.08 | 18.2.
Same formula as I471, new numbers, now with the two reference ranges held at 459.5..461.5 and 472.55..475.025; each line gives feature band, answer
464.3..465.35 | 0.04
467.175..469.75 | 0.12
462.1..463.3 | -0.08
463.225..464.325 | 0.02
